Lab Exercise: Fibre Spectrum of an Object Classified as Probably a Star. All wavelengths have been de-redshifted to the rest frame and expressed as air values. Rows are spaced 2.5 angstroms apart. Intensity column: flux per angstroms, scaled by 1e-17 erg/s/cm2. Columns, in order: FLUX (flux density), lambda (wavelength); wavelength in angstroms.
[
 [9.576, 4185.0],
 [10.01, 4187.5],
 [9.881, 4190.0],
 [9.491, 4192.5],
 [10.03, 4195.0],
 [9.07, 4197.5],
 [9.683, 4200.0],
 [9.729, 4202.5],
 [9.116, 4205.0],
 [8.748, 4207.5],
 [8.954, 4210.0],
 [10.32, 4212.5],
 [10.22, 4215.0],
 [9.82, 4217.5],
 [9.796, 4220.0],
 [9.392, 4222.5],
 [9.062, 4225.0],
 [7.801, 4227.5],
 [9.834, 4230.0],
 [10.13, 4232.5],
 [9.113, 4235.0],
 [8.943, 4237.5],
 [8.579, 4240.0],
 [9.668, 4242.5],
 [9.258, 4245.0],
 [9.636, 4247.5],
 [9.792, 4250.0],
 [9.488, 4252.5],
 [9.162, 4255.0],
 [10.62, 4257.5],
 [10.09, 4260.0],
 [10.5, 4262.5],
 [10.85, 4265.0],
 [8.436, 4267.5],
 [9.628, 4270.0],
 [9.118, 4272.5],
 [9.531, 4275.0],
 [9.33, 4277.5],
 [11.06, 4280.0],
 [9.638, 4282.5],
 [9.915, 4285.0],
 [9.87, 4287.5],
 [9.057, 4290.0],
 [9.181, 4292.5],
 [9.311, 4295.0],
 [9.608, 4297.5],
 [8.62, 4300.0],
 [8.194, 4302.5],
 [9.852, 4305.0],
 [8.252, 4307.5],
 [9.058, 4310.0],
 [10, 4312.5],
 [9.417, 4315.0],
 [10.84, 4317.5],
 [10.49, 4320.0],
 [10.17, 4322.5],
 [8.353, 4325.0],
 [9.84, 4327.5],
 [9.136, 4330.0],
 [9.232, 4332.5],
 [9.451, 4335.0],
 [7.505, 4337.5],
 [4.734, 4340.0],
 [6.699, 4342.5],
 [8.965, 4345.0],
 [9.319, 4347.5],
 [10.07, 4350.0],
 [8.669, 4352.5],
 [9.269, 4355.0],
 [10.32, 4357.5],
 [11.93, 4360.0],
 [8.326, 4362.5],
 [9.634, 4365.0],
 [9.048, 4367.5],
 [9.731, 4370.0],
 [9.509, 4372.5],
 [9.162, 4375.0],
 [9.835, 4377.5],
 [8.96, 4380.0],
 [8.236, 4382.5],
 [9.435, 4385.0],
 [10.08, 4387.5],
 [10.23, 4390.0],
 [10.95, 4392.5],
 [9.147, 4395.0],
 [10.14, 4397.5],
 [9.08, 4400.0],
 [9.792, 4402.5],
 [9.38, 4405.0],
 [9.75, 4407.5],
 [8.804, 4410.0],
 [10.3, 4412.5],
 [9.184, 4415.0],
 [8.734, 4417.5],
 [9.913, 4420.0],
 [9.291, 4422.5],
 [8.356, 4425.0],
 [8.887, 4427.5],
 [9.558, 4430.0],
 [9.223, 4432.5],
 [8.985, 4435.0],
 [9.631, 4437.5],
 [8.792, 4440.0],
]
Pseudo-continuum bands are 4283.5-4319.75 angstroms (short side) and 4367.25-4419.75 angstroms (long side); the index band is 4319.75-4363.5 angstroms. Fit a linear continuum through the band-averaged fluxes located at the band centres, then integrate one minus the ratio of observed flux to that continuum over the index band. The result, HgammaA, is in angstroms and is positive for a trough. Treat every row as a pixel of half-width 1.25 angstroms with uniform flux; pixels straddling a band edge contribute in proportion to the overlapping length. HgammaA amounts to 2.1 angstroms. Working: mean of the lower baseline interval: 9.4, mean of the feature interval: 9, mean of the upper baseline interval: 9.52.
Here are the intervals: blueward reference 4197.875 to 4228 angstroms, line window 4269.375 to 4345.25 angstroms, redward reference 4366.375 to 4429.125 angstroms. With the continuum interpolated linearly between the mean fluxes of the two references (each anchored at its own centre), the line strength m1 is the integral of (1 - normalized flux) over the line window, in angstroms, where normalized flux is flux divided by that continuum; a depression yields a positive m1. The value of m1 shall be 2.1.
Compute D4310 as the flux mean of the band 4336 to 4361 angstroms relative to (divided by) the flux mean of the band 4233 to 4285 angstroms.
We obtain 0.91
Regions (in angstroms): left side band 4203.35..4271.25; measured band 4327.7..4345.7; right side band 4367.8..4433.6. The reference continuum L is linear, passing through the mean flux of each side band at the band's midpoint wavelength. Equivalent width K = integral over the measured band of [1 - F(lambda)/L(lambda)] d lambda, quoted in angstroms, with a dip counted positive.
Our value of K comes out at 2.7 angstroms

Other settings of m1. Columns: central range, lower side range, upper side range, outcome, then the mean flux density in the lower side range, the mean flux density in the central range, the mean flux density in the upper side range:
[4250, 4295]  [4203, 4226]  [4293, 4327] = -1.3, 9.5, 9.72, 9.4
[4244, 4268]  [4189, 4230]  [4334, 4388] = -1.3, 9.45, 9.83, 9.02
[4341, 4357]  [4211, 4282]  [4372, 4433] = 1.1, 9.61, 8.84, 9.44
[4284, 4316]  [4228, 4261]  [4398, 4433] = 0.7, 9.52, 9.25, 9.32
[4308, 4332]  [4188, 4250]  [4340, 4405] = -0.6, 9.44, 9.64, 9.37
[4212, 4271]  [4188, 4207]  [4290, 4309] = -1.7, 9.56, 9.58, 9.01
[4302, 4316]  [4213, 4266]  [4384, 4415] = 0.7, 9.61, 9.17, 9.74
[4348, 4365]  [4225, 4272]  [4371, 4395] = -0.3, 9.51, 9.73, 9.58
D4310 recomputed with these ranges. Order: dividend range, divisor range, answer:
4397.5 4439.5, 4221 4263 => 0.99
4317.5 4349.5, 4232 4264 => 0.91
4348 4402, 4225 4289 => 1.00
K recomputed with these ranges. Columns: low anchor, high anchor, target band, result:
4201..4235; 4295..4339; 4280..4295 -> -0.5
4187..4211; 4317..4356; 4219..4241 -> 0.3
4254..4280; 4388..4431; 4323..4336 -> 0.6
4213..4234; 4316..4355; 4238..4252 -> 0.1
